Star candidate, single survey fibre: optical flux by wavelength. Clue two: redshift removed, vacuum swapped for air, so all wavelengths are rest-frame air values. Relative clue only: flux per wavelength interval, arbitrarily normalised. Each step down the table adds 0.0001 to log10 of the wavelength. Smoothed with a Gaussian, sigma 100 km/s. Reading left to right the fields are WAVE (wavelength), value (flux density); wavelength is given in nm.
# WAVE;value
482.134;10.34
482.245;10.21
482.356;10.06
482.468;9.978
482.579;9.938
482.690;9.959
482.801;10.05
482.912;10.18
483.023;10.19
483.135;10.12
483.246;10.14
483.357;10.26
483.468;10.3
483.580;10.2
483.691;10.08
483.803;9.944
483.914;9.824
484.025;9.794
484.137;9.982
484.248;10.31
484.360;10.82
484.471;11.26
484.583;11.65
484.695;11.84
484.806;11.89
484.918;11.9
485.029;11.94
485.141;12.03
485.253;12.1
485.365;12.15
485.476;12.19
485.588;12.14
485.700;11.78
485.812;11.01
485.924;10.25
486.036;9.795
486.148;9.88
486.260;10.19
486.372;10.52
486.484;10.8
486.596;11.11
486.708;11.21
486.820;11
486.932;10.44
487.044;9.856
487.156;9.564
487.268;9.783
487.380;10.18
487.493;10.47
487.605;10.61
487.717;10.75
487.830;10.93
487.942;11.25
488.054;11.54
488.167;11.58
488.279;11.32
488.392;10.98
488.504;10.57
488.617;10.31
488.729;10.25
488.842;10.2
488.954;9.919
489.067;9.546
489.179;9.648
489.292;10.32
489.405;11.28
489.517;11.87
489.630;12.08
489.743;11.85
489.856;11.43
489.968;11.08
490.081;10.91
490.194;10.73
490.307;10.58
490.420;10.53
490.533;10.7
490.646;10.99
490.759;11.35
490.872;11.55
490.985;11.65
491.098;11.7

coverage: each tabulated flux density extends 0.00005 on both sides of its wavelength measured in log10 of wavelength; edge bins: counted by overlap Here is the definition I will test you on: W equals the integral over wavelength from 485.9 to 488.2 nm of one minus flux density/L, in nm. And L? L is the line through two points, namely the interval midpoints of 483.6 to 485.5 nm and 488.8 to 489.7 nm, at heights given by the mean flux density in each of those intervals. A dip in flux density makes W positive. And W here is 0.07 nm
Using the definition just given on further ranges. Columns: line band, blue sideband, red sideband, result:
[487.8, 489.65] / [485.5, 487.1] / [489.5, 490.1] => 0.09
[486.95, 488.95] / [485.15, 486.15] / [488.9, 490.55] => 0.09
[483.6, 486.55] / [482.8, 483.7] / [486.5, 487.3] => -0.19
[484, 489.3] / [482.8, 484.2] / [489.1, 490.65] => -0.16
